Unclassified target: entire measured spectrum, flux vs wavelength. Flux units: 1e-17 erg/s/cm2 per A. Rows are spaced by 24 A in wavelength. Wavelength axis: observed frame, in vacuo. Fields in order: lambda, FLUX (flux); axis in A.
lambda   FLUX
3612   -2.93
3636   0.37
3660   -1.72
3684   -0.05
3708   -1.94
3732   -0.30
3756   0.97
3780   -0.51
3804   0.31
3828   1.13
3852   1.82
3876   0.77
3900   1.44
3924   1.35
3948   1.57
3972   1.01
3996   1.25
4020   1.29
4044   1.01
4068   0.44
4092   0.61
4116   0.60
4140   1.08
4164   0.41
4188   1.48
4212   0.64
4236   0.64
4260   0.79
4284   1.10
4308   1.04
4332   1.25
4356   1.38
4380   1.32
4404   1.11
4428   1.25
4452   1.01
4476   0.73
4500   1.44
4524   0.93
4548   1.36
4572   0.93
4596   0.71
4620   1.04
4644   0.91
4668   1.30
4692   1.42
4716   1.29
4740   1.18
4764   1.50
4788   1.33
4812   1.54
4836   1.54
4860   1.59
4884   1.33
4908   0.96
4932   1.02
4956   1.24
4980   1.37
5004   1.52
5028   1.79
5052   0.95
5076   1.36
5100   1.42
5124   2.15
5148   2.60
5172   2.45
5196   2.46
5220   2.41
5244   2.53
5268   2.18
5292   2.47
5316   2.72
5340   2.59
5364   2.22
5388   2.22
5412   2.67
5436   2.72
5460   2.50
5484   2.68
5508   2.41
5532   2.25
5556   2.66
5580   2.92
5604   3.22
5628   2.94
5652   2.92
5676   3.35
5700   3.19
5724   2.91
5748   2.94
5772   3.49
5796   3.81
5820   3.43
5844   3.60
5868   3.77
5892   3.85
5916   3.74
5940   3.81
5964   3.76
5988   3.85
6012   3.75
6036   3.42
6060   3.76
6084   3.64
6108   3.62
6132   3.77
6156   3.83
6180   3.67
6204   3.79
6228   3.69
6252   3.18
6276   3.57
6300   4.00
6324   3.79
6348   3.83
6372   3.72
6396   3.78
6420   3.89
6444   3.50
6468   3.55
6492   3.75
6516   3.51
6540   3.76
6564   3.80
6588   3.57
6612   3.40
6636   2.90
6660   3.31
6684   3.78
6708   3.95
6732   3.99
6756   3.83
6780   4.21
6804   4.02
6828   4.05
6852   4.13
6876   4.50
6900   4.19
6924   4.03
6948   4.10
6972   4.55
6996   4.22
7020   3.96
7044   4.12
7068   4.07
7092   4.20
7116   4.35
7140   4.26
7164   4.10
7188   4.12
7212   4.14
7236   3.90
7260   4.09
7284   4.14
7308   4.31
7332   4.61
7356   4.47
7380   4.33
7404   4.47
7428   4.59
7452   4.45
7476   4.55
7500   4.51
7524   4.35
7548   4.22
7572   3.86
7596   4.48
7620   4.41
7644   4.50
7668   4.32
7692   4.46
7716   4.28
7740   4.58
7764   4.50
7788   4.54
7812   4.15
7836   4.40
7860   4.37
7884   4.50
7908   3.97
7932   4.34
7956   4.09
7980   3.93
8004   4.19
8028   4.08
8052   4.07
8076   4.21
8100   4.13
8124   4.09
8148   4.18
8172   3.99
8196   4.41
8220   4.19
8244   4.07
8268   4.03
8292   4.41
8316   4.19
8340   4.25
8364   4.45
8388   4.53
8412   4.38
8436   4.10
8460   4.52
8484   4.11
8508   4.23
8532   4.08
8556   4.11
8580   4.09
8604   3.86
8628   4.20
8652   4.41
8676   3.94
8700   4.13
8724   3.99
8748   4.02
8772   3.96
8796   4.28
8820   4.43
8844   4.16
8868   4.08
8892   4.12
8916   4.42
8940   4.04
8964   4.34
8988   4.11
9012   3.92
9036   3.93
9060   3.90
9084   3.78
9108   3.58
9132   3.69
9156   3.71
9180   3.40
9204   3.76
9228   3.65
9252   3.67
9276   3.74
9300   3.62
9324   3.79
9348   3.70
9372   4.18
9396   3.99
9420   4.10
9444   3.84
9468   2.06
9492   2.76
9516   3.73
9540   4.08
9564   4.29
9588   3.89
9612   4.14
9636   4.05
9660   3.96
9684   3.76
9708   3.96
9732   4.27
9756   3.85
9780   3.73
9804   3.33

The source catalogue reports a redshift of 0.28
